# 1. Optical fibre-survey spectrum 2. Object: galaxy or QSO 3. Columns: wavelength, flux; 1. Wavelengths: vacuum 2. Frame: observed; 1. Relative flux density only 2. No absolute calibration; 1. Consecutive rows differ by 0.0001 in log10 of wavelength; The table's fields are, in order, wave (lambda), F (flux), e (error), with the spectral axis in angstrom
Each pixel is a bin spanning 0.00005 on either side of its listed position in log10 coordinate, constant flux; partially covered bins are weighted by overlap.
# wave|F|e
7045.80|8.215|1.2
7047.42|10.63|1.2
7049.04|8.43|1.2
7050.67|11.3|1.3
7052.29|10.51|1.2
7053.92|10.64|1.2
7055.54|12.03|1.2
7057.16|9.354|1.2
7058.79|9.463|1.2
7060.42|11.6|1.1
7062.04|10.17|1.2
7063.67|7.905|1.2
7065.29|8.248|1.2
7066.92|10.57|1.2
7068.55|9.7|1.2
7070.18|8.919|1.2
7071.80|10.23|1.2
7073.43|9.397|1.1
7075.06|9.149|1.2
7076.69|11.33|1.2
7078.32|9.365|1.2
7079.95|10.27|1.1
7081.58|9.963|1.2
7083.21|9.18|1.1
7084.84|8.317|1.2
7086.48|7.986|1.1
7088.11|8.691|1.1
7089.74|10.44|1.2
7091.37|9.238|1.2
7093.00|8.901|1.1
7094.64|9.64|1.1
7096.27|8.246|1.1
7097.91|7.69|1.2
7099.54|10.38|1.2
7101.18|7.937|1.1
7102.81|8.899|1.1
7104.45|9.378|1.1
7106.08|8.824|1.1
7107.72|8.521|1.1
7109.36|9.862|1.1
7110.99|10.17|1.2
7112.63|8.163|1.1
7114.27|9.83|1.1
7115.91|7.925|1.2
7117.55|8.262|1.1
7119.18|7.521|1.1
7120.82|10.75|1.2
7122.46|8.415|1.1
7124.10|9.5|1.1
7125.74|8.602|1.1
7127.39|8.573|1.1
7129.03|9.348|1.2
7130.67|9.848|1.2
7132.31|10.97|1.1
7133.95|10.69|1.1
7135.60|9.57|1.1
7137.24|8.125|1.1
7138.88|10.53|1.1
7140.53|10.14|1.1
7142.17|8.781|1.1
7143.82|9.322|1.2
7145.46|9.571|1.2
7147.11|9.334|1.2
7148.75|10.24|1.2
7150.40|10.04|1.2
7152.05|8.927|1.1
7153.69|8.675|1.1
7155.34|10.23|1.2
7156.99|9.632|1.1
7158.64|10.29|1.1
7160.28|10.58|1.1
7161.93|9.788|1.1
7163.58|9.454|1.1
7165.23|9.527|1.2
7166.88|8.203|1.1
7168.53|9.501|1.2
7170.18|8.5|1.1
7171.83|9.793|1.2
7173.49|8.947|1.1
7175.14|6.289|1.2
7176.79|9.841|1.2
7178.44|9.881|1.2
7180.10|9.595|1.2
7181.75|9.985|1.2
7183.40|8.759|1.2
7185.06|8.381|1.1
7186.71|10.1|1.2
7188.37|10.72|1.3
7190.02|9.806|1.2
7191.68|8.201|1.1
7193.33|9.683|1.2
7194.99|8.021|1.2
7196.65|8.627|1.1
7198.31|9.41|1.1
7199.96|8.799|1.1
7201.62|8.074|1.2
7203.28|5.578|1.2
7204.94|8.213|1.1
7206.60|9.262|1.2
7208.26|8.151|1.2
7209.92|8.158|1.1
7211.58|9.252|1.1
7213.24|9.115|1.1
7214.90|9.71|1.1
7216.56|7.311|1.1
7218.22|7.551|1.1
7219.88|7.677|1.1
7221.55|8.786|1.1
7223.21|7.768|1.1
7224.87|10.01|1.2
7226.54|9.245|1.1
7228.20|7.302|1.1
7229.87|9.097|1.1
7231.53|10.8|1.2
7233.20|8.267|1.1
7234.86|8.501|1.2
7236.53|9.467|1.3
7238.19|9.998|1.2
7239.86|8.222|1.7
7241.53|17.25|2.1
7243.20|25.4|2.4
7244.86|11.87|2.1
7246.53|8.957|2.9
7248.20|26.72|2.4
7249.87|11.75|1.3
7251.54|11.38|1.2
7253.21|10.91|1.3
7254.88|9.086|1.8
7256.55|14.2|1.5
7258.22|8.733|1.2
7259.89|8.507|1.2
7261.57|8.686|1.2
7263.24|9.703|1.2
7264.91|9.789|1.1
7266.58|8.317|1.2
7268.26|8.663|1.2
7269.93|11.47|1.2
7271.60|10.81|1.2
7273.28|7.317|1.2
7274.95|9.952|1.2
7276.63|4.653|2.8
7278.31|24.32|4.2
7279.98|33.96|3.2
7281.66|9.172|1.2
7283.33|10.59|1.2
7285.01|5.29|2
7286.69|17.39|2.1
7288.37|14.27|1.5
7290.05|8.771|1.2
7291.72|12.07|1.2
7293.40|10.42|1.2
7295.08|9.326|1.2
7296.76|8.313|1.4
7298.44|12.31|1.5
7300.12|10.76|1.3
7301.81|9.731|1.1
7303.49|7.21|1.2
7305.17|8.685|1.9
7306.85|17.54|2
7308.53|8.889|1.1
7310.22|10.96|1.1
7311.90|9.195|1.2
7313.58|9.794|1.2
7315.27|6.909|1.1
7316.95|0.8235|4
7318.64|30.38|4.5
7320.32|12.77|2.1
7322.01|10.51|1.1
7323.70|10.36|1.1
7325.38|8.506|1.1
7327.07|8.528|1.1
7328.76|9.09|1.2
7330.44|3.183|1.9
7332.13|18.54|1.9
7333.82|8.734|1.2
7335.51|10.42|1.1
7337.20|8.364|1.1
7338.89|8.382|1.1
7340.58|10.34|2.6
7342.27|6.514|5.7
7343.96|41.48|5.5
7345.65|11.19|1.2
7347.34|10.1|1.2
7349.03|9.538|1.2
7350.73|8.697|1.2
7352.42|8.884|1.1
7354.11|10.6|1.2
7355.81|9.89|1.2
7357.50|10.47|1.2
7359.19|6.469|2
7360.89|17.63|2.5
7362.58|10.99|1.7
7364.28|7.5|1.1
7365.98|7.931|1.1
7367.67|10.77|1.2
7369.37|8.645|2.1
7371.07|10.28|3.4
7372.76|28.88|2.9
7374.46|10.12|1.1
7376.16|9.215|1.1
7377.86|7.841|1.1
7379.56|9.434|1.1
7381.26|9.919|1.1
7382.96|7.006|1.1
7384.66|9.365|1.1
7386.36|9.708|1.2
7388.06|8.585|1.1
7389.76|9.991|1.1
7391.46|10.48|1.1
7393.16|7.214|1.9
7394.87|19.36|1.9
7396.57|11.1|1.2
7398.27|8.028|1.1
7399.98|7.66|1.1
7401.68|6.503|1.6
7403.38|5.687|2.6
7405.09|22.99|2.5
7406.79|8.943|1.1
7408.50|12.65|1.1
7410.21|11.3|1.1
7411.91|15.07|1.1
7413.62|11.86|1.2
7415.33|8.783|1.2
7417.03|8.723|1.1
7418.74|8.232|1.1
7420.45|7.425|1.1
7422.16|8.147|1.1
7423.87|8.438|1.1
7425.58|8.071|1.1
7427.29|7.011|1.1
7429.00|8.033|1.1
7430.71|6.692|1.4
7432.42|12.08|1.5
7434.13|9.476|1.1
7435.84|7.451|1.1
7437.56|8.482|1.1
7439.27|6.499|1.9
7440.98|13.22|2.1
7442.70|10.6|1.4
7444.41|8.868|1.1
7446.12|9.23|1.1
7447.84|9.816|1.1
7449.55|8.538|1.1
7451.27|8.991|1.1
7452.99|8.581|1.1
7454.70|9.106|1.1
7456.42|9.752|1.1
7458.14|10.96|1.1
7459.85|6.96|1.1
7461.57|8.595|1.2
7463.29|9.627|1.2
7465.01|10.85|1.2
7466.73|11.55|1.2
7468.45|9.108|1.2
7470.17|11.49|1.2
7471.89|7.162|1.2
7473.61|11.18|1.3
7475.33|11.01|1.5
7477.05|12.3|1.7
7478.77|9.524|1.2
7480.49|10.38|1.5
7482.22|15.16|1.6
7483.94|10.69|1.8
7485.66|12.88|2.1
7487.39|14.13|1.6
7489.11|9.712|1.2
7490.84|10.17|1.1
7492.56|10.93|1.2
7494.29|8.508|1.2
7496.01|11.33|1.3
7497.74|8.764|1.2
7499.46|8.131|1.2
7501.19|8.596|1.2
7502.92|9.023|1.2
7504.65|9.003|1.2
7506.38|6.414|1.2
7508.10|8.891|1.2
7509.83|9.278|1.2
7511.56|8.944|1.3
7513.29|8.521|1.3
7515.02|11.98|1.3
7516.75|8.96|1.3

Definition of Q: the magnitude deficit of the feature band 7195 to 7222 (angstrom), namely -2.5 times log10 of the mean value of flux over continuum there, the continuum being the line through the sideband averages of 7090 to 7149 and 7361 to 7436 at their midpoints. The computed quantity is 0.14 mag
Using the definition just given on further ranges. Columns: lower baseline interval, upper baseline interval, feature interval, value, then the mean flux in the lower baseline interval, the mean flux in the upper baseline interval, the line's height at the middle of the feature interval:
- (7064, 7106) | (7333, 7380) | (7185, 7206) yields 0.16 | 9.26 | 11.4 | 10.1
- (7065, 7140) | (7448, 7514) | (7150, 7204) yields 0.03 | 9.27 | 9.86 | 9.39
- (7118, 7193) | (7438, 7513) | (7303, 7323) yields -0.16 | 9.41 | 9.85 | 9.63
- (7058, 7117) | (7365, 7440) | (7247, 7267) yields -0.19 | 9.29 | 10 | 9.67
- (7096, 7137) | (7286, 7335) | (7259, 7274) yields 0.13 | 9.11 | 10.8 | 10.4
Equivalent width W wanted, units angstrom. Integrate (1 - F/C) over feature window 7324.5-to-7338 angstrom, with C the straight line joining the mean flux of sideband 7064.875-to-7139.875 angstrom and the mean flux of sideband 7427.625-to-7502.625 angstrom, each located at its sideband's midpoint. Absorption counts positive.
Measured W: 0.3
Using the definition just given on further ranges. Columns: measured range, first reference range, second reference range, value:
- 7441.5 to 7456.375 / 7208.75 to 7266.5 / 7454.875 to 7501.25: 1.5 angstrom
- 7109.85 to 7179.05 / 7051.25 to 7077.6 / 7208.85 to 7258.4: 6.7 angstrom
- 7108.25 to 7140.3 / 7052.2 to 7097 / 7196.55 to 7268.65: 1.5 angstrom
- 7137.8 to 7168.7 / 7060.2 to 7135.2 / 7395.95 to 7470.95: -0.9 angstrom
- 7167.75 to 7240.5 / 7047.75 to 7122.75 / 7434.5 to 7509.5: 5.3 angstrom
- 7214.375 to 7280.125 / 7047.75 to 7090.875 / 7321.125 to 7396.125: -3.8 angstrom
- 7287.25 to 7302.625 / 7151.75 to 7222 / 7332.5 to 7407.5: -1.0 angstrom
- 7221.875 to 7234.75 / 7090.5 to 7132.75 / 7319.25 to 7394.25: 1.3 angstrom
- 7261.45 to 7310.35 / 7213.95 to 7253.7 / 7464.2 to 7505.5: -2.1 angstrom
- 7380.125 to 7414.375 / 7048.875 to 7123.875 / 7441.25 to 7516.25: -3.0 angstrom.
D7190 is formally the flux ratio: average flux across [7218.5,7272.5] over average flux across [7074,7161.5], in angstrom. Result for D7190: 1.2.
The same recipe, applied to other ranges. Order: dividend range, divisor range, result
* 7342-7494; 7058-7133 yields 1.13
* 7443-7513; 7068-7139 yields 1.07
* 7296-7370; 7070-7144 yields 1.17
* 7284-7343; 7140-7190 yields 1.10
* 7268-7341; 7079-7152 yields 1.20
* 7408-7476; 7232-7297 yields 0.80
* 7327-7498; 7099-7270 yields 1.07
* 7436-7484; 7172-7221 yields 1.13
